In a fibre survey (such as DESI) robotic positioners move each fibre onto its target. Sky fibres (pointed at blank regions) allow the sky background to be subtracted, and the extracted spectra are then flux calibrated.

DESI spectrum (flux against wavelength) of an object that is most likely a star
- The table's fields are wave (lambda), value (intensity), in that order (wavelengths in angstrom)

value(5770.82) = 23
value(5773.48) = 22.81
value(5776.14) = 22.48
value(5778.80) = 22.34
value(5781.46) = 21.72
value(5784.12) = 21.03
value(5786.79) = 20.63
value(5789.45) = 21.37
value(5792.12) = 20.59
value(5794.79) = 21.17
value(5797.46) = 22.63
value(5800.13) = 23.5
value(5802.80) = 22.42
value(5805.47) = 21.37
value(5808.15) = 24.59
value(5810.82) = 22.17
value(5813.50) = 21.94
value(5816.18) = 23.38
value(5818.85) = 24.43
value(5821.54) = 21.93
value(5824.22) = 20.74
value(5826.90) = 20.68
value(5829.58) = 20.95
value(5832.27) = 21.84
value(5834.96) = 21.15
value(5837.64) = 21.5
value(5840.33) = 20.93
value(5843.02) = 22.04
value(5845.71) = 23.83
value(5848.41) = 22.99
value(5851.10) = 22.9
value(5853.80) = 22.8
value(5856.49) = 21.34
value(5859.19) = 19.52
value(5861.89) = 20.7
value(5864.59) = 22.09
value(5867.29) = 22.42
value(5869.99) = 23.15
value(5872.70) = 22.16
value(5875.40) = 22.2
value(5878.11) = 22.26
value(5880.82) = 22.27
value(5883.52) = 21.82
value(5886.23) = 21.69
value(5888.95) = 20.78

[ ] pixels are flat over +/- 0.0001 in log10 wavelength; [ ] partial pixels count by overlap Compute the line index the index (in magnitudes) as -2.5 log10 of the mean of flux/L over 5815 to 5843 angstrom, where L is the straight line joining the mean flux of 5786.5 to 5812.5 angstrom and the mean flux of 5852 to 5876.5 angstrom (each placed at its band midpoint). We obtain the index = 0.011 mag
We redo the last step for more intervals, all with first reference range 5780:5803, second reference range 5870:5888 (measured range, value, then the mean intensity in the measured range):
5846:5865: 0.006 mag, 21.9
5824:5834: 0.038 mag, 21.1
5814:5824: -0.052 mag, 22.9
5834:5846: 0.007 mag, 21.8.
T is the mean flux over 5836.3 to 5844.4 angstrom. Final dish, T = 21.5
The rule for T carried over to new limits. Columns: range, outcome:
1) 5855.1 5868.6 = 21.2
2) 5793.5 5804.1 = 22.4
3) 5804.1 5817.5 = 22.7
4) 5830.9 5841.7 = 21.4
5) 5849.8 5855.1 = 22.8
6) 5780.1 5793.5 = 21.1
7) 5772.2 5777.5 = 22.6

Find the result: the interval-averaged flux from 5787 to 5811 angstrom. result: 22.1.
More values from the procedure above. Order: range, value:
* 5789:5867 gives 22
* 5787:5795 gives 21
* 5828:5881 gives 21.9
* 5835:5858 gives 22.2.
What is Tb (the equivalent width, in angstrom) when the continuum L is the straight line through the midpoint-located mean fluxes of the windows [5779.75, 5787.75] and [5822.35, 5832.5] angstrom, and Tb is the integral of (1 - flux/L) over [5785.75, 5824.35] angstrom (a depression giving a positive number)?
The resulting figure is -2.1 angstrom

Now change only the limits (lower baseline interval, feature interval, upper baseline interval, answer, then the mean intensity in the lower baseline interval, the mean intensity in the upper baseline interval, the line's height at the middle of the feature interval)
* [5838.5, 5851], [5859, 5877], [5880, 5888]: 0.16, 22.5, 21.8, 22.1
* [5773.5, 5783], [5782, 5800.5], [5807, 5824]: 0.84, 22.3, 22.9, 22.5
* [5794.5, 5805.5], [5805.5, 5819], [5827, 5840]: -0.62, 22.4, 21.3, 22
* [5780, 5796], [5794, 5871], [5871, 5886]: -1.81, 21.1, 22.1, 21.6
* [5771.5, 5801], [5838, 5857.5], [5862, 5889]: -0.33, 21.8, 22.1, 22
